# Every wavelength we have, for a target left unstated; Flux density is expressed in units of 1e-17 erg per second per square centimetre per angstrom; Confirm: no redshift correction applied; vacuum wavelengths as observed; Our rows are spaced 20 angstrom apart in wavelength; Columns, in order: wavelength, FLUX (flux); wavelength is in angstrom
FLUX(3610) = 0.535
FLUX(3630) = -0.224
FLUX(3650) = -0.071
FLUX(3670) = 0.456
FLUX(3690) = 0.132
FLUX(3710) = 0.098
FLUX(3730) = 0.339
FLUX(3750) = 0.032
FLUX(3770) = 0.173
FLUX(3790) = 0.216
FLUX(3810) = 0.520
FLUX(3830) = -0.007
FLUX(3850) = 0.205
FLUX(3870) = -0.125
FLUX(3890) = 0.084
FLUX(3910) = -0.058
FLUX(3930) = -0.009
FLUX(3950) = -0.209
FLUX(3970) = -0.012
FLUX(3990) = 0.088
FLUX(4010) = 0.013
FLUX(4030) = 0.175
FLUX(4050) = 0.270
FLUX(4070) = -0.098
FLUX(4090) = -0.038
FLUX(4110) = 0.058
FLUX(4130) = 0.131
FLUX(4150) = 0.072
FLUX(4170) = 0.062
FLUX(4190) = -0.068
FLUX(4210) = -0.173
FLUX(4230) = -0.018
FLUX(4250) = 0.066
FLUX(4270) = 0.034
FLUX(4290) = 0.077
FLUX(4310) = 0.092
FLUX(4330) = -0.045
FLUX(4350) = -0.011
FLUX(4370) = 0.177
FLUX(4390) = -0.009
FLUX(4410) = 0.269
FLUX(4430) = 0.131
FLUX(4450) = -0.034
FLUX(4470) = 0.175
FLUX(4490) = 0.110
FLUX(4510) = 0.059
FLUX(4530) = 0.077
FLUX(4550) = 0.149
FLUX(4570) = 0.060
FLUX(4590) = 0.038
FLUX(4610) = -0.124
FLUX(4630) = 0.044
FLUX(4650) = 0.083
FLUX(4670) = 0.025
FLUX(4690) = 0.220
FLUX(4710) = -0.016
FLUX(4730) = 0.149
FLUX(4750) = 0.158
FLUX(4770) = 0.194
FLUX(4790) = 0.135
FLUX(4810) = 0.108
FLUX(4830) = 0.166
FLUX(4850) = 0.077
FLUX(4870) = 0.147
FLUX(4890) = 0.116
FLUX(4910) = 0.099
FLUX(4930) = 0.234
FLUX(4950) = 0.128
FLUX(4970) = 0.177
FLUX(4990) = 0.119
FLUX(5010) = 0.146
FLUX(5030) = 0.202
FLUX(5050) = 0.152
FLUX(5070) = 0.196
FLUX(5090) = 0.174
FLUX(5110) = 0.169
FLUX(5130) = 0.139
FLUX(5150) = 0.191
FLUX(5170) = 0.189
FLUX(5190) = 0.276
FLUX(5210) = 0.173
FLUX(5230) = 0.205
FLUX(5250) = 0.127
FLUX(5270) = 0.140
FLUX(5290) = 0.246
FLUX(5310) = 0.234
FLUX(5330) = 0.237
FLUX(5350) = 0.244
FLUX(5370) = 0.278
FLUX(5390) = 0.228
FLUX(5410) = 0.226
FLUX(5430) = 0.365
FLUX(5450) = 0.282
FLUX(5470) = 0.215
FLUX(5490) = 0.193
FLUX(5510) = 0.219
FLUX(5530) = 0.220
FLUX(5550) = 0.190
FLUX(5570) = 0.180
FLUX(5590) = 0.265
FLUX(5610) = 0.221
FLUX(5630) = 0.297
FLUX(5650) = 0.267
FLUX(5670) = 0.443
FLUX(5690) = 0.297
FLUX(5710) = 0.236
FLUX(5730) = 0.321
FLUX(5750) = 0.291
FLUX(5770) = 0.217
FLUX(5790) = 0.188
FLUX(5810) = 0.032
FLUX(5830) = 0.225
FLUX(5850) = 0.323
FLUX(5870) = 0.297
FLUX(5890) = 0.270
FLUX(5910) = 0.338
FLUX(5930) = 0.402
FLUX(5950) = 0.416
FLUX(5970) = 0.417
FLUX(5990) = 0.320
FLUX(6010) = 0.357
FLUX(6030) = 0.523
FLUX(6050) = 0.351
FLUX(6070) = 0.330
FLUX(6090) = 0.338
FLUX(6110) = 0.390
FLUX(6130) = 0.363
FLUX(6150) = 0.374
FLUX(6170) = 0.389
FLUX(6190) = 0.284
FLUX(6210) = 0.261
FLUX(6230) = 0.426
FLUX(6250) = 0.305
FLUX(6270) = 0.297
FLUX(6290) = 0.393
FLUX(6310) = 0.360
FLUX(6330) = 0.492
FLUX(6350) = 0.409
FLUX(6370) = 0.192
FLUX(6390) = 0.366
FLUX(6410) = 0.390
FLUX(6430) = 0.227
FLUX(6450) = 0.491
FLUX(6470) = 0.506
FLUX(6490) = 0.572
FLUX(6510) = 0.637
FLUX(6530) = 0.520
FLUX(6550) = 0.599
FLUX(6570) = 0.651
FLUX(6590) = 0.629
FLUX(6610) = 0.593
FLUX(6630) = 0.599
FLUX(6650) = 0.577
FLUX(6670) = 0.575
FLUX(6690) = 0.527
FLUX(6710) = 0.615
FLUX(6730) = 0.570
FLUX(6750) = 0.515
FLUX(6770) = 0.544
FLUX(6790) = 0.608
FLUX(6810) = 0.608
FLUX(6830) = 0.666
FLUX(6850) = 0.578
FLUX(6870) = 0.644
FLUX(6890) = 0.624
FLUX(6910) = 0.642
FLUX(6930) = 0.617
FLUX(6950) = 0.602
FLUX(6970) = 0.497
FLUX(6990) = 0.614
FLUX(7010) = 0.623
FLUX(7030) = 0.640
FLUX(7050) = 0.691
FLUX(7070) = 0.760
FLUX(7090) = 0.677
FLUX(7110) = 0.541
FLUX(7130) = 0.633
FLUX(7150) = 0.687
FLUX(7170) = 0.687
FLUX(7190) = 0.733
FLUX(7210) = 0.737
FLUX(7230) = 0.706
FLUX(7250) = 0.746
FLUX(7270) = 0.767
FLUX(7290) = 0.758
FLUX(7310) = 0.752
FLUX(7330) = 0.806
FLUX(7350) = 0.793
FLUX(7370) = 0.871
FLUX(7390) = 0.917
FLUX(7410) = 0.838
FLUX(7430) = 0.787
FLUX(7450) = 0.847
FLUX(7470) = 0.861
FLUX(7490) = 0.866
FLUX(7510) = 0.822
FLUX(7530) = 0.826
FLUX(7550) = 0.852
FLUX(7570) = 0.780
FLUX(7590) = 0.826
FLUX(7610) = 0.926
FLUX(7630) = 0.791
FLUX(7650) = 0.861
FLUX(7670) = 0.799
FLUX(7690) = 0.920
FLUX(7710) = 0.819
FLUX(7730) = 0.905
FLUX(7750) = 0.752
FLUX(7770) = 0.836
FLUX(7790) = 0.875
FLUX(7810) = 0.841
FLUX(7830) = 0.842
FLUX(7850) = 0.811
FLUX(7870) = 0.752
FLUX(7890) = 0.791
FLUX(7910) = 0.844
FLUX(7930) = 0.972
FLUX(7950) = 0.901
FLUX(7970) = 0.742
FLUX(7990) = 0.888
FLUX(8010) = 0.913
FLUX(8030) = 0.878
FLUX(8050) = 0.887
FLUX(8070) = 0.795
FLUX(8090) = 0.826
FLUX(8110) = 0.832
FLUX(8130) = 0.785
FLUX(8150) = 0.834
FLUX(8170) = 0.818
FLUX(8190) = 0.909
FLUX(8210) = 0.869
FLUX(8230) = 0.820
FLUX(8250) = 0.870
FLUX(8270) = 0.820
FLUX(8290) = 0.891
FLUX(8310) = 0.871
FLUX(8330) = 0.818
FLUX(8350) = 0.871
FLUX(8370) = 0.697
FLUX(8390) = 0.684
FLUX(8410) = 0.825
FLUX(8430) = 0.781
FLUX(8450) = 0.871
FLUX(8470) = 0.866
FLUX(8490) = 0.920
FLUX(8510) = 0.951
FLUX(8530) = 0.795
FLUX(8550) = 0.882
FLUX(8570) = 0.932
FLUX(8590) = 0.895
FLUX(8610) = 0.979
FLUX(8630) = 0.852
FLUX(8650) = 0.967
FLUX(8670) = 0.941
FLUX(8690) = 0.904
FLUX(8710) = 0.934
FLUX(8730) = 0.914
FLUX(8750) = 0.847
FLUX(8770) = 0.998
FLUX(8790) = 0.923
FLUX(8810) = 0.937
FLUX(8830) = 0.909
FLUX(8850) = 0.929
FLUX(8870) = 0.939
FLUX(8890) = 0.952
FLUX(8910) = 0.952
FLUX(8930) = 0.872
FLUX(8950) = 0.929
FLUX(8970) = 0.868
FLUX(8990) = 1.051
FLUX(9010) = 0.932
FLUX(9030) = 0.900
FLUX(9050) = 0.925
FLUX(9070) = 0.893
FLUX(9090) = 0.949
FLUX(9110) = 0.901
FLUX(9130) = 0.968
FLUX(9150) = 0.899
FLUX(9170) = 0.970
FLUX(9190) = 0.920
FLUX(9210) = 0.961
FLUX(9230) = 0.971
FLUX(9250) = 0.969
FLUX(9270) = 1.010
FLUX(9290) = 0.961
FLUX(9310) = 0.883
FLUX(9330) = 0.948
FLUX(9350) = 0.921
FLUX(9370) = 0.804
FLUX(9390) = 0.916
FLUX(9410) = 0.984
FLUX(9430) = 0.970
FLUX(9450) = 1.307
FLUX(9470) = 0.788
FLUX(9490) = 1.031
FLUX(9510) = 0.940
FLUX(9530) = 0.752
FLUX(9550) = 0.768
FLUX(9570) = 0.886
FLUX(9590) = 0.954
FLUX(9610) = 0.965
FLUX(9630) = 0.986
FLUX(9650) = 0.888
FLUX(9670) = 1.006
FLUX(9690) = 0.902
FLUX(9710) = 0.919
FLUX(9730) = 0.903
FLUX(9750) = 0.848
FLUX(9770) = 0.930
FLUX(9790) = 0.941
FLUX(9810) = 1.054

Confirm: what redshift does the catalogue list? 0.62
